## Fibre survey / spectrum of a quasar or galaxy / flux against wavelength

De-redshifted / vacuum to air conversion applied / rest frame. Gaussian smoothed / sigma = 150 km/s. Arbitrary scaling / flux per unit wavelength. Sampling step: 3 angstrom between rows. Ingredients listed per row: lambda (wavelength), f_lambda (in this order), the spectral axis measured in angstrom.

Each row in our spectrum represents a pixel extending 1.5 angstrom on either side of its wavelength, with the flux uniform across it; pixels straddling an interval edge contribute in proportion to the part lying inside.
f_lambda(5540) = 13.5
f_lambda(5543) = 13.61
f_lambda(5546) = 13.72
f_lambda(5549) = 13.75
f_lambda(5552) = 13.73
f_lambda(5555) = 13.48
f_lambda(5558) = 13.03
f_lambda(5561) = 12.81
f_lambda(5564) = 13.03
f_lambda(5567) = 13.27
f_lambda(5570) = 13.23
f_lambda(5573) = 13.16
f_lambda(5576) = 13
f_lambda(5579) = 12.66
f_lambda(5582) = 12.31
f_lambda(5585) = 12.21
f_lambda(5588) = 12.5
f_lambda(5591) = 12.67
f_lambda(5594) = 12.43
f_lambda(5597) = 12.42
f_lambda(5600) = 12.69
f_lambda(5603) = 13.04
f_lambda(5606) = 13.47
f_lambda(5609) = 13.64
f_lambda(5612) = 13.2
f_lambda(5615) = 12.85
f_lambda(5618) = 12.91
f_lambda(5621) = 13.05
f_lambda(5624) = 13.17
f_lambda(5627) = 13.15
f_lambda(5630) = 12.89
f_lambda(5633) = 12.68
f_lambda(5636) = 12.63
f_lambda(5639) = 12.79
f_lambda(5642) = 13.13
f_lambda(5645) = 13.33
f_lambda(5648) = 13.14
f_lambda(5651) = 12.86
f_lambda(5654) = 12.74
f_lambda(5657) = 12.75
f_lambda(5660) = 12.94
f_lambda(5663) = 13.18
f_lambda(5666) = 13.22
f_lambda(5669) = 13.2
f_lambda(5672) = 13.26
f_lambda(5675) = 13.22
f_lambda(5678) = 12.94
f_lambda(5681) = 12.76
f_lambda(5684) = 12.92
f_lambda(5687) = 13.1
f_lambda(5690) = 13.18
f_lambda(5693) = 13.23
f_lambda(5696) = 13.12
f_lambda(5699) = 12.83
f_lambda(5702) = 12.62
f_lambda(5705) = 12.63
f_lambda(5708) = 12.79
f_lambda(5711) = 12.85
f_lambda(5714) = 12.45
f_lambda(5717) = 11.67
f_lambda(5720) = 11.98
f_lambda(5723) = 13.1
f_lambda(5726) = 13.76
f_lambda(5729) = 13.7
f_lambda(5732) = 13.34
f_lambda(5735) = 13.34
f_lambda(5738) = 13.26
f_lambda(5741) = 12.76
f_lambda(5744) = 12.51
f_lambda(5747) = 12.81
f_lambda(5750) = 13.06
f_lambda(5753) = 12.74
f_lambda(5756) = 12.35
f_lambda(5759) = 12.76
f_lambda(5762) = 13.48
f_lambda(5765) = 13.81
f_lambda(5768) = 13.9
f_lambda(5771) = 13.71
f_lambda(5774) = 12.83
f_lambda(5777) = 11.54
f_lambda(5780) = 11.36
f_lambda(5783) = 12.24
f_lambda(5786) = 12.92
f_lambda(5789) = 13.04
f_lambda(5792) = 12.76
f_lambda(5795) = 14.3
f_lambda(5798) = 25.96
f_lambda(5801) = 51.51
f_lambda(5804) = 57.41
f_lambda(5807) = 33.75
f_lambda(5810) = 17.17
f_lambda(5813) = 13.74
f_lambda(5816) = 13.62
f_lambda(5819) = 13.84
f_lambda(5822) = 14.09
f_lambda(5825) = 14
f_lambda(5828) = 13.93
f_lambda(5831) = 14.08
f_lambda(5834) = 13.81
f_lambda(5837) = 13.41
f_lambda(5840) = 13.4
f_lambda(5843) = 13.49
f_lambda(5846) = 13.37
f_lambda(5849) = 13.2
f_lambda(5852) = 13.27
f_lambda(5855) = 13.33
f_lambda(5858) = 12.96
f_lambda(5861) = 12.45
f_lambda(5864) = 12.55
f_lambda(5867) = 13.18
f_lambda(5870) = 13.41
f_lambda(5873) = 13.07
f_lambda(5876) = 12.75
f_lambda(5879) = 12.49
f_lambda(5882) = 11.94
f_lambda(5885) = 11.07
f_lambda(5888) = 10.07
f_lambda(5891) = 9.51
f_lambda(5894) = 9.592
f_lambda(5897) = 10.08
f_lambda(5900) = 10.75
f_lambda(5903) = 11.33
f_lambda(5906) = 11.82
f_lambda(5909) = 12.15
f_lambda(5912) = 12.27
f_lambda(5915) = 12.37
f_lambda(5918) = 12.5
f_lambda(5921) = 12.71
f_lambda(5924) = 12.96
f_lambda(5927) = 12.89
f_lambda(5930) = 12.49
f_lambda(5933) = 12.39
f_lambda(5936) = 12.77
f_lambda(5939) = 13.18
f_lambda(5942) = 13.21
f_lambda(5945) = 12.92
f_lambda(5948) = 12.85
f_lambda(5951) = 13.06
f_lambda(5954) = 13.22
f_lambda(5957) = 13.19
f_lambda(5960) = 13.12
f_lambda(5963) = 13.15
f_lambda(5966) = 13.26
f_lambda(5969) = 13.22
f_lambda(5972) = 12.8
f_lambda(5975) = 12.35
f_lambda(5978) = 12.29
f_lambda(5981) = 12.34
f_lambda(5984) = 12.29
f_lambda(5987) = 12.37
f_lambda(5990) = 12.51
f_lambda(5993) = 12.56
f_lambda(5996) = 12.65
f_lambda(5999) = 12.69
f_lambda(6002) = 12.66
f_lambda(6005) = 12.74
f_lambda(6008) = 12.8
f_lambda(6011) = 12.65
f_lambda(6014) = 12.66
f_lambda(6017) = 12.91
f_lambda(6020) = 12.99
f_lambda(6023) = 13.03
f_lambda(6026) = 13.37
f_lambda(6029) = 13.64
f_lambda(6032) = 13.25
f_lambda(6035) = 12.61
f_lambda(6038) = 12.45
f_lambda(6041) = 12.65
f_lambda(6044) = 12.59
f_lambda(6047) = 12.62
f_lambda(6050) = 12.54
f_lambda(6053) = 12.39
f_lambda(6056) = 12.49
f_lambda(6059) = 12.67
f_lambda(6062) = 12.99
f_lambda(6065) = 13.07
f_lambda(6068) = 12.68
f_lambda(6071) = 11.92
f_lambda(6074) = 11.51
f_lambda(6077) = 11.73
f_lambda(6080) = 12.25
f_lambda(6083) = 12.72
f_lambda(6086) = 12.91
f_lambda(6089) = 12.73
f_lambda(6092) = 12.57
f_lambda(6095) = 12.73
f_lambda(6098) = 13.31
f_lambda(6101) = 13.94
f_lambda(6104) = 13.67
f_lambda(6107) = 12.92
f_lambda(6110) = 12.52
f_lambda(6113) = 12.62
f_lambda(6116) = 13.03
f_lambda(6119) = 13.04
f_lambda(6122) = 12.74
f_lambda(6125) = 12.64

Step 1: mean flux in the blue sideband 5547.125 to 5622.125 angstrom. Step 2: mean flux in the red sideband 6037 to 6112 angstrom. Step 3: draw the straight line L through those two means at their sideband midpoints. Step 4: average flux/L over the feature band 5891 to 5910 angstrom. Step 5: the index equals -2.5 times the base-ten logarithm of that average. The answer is 0.182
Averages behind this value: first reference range 13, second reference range 12.7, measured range 10.8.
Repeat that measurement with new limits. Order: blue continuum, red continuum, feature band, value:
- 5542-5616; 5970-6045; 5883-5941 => 0.09 mag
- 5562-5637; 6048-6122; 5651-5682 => -0.01 mag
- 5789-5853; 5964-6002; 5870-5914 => 0.38 mag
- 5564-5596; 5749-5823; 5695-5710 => 0.23 mag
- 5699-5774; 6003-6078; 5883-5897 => 0.26 mag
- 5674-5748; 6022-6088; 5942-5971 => -0.03 mag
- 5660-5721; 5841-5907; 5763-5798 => -0.09 mag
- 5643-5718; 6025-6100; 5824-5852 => -0.06 mag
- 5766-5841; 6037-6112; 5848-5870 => 0.29 mag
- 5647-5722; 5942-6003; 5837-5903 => 0.05 mag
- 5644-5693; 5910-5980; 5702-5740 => 0.01 mag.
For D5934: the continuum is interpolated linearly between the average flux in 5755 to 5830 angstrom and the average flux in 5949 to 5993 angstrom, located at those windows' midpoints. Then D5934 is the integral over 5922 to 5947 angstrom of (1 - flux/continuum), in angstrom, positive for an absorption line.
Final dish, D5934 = 1.8 angstrom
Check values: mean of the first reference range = 18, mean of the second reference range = 12.8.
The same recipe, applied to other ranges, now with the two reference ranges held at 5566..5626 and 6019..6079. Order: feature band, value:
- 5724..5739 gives -0.8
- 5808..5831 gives -3.5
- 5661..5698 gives -0.7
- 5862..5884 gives 0.0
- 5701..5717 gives 0.3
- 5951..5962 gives -0.4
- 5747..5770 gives -0.6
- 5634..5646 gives -0.1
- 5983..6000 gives 0.2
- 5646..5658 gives 0.0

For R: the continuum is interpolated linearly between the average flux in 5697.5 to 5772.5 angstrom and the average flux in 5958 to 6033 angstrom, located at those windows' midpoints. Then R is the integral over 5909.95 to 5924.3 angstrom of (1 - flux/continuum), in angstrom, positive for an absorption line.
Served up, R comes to 0.39 angstrom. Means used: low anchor 13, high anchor 12.8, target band 12.5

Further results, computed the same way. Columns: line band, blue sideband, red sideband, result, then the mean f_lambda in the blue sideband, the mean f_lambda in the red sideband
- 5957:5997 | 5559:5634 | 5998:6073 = 0.22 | 12.9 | 12.8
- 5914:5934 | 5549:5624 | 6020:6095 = 0.18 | 13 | 12.6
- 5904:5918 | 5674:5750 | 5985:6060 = 0.70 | 12.9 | 12.7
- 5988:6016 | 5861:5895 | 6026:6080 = -0.64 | 11.8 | 12.6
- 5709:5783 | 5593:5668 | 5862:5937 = -1.91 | 13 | 12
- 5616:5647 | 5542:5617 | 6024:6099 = 0.04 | 13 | 12.7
